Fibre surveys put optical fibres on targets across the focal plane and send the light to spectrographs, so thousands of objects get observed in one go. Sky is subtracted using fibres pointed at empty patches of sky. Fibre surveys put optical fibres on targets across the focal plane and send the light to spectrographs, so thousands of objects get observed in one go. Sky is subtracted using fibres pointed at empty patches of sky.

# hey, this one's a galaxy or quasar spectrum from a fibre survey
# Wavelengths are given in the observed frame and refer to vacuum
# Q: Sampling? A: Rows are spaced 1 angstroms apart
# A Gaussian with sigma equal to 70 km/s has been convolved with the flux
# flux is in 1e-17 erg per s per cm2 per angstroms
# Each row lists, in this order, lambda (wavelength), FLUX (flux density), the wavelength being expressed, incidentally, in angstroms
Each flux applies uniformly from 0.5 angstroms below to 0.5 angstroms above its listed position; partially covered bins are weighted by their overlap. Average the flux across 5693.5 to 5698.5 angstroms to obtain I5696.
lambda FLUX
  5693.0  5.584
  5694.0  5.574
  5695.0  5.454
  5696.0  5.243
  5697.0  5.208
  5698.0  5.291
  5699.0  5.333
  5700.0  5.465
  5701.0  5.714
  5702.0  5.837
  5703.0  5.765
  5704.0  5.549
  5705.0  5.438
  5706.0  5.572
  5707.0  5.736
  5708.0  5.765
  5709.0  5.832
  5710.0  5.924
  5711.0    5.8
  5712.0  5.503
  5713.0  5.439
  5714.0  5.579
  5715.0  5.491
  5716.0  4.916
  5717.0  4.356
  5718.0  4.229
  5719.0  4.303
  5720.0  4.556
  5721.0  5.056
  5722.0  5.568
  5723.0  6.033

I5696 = 5.35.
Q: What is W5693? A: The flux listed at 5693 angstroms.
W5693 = 5.584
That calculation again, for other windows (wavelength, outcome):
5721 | 5.056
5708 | 5.765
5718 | 4.229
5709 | 5.832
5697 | 5.208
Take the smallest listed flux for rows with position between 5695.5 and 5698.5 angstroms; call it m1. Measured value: 5.208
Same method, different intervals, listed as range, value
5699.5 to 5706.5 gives 5.438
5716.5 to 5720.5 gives 4.229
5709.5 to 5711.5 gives 5.8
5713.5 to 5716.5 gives 4.916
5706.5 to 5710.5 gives 5.736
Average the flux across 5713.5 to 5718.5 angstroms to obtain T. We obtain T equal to 4.91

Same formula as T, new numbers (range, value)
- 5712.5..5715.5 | 5.5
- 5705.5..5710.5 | 5.77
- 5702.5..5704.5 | 5.66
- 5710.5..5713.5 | 5.58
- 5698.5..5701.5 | 5.5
